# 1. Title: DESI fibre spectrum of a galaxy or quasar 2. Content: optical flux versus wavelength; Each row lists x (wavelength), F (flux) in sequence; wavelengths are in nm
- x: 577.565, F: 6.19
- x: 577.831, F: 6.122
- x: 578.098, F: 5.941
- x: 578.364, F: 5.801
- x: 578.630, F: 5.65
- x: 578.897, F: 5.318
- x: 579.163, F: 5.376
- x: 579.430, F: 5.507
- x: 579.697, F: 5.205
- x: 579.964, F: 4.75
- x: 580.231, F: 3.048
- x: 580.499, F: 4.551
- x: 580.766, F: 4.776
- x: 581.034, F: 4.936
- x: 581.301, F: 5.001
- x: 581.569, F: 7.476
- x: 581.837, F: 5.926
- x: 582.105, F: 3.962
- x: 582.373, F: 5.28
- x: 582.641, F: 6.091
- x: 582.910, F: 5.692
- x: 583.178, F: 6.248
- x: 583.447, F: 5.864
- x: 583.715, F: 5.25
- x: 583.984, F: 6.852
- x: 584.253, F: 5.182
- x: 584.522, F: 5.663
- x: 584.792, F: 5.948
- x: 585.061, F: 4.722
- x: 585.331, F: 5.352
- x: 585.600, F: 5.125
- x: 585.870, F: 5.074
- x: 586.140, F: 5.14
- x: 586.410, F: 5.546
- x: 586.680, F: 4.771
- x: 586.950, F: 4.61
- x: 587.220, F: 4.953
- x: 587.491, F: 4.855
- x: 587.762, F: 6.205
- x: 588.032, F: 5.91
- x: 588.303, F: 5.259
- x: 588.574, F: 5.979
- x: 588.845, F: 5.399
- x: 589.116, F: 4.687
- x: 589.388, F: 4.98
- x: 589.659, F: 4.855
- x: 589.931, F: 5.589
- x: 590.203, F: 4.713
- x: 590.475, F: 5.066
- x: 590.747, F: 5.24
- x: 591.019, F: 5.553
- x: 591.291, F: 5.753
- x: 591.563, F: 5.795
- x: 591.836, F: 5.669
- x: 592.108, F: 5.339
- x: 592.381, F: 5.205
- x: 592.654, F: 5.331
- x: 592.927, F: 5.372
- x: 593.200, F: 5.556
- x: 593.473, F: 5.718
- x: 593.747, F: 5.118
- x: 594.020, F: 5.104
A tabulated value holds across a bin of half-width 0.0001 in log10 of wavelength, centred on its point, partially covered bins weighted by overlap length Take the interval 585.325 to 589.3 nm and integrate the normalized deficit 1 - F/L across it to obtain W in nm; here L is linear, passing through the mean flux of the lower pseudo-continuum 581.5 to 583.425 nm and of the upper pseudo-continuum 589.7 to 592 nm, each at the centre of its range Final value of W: 0.21 nm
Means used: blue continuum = 5.76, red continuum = 5.4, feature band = 5.25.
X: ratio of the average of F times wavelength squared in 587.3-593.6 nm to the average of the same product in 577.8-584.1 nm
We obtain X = 1.03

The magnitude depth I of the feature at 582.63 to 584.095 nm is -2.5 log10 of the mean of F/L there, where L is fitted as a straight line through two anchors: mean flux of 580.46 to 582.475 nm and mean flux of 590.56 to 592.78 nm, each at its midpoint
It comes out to -0.13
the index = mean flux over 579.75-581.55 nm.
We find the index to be 4.73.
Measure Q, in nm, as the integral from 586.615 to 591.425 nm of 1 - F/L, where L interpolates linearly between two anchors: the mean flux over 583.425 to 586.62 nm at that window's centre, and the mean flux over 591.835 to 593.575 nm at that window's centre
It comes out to 0.17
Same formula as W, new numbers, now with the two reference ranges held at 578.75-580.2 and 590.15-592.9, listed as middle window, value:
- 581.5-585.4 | -0.37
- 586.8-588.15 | 0.00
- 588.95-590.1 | 0.07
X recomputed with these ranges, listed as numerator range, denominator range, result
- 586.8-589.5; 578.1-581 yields 1.08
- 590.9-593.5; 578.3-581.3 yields 1.16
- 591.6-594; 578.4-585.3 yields 1.04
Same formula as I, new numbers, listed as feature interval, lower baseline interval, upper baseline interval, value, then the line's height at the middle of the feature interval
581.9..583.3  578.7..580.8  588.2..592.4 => -0.10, 4.97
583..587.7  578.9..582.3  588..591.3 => -0.04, 5.17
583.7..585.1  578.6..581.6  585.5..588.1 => -0.11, 5.14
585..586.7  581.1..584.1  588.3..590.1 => 0.07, 5.5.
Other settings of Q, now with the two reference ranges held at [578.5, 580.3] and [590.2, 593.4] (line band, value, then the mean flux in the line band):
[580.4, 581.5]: 0.02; 4.98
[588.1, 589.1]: -0.03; 5.47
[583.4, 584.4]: -0.12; 5.78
